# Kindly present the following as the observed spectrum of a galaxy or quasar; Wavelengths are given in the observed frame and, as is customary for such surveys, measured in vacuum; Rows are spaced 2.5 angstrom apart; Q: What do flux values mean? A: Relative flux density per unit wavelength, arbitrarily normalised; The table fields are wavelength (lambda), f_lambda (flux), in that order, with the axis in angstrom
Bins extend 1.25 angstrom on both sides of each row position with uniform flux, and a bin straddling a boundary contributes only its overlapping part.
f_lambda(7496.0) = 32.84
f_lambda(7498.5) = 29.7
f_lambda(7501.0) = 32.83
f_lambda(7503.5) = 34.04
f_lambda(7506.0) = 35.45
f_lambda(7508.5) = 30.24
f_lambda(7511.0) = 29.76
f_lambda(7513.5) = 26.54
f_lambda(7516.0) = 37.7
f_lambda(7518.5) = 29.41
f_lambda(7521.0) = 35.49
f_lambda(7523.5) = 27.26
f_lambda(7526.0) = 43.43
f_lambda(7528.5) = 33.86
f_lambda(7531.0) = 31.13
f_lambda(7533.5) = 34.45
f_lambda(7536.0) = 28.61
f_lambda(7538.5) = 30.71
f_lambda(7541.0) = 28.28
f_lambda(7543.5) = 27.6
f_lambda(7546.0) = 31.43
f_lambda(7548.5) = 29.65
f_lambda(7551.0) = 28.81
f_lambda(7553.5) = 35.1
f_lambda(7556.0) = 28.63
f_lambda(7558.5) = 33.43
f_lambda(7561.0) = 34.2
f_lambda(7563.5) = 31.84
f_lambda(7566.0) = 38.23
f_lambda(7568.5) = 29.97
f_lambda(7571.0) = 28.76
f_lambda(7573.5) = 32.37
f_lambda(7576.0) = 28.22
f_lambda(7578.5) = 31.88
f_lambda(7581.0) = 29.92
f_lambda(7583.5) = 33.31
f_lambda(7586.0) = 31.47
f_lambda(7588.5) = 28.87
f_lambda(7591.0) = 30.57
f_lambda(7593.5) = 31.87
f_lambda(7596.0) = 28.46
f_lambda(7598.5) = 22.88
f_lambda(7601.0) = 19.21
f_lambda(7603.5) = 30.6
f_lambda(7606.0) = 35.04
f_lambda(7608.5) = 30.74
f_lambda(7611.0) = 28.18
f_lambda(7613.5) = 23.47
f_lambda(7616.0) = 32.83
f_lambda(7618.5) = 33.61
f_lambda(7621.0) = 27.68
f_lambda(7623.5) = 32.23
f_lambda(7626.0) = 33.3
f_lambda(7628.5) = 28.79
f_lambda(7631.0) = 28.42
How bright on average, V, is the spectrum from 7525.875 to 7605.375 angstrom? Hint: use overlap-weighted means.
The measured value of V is 30.7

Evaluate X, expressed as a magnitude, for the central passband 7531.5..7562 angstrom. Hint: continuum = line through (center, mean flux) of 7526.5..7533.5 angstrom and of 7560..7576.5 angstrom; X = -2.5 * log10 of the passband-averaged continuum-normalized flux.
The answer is 0.077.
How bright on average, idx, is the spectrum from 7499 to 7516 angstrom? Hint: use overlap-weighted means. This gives 31.9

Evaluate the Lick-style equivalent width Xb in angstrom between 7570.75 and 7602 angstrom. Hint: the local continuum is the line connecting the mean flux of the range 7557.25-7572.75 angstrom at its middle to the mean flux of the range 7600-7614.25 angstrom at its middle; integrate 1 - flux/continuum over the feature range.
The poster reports 1.4 angstrom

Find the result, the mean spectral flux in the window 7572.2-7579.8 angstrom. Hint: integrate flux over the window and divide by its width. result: 30.8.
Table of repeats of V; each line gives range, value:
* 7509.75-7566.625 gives 31.9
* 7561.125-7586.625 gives 31.7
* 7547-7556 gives 30.8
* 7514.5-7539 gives 33.2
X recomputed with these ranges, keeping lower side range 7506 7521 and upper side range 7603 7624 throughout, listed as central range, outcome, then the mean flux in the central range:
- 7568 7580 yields 0.02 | 30.3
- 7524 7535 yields -0.12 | 35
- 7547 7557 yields 0.02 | 30.6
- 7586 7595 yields 0.01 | 30.5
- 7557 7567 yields -0.11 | 34.2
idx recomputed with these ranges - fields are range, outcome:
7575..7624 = 29.5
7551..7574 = 32.3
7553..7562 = 32.6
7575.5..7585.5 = 31.1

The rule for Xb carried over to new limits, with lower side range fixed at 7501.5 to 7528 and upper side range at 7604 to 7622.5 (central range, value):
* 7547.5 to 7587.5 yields -0.12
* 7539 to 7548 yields 0.81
